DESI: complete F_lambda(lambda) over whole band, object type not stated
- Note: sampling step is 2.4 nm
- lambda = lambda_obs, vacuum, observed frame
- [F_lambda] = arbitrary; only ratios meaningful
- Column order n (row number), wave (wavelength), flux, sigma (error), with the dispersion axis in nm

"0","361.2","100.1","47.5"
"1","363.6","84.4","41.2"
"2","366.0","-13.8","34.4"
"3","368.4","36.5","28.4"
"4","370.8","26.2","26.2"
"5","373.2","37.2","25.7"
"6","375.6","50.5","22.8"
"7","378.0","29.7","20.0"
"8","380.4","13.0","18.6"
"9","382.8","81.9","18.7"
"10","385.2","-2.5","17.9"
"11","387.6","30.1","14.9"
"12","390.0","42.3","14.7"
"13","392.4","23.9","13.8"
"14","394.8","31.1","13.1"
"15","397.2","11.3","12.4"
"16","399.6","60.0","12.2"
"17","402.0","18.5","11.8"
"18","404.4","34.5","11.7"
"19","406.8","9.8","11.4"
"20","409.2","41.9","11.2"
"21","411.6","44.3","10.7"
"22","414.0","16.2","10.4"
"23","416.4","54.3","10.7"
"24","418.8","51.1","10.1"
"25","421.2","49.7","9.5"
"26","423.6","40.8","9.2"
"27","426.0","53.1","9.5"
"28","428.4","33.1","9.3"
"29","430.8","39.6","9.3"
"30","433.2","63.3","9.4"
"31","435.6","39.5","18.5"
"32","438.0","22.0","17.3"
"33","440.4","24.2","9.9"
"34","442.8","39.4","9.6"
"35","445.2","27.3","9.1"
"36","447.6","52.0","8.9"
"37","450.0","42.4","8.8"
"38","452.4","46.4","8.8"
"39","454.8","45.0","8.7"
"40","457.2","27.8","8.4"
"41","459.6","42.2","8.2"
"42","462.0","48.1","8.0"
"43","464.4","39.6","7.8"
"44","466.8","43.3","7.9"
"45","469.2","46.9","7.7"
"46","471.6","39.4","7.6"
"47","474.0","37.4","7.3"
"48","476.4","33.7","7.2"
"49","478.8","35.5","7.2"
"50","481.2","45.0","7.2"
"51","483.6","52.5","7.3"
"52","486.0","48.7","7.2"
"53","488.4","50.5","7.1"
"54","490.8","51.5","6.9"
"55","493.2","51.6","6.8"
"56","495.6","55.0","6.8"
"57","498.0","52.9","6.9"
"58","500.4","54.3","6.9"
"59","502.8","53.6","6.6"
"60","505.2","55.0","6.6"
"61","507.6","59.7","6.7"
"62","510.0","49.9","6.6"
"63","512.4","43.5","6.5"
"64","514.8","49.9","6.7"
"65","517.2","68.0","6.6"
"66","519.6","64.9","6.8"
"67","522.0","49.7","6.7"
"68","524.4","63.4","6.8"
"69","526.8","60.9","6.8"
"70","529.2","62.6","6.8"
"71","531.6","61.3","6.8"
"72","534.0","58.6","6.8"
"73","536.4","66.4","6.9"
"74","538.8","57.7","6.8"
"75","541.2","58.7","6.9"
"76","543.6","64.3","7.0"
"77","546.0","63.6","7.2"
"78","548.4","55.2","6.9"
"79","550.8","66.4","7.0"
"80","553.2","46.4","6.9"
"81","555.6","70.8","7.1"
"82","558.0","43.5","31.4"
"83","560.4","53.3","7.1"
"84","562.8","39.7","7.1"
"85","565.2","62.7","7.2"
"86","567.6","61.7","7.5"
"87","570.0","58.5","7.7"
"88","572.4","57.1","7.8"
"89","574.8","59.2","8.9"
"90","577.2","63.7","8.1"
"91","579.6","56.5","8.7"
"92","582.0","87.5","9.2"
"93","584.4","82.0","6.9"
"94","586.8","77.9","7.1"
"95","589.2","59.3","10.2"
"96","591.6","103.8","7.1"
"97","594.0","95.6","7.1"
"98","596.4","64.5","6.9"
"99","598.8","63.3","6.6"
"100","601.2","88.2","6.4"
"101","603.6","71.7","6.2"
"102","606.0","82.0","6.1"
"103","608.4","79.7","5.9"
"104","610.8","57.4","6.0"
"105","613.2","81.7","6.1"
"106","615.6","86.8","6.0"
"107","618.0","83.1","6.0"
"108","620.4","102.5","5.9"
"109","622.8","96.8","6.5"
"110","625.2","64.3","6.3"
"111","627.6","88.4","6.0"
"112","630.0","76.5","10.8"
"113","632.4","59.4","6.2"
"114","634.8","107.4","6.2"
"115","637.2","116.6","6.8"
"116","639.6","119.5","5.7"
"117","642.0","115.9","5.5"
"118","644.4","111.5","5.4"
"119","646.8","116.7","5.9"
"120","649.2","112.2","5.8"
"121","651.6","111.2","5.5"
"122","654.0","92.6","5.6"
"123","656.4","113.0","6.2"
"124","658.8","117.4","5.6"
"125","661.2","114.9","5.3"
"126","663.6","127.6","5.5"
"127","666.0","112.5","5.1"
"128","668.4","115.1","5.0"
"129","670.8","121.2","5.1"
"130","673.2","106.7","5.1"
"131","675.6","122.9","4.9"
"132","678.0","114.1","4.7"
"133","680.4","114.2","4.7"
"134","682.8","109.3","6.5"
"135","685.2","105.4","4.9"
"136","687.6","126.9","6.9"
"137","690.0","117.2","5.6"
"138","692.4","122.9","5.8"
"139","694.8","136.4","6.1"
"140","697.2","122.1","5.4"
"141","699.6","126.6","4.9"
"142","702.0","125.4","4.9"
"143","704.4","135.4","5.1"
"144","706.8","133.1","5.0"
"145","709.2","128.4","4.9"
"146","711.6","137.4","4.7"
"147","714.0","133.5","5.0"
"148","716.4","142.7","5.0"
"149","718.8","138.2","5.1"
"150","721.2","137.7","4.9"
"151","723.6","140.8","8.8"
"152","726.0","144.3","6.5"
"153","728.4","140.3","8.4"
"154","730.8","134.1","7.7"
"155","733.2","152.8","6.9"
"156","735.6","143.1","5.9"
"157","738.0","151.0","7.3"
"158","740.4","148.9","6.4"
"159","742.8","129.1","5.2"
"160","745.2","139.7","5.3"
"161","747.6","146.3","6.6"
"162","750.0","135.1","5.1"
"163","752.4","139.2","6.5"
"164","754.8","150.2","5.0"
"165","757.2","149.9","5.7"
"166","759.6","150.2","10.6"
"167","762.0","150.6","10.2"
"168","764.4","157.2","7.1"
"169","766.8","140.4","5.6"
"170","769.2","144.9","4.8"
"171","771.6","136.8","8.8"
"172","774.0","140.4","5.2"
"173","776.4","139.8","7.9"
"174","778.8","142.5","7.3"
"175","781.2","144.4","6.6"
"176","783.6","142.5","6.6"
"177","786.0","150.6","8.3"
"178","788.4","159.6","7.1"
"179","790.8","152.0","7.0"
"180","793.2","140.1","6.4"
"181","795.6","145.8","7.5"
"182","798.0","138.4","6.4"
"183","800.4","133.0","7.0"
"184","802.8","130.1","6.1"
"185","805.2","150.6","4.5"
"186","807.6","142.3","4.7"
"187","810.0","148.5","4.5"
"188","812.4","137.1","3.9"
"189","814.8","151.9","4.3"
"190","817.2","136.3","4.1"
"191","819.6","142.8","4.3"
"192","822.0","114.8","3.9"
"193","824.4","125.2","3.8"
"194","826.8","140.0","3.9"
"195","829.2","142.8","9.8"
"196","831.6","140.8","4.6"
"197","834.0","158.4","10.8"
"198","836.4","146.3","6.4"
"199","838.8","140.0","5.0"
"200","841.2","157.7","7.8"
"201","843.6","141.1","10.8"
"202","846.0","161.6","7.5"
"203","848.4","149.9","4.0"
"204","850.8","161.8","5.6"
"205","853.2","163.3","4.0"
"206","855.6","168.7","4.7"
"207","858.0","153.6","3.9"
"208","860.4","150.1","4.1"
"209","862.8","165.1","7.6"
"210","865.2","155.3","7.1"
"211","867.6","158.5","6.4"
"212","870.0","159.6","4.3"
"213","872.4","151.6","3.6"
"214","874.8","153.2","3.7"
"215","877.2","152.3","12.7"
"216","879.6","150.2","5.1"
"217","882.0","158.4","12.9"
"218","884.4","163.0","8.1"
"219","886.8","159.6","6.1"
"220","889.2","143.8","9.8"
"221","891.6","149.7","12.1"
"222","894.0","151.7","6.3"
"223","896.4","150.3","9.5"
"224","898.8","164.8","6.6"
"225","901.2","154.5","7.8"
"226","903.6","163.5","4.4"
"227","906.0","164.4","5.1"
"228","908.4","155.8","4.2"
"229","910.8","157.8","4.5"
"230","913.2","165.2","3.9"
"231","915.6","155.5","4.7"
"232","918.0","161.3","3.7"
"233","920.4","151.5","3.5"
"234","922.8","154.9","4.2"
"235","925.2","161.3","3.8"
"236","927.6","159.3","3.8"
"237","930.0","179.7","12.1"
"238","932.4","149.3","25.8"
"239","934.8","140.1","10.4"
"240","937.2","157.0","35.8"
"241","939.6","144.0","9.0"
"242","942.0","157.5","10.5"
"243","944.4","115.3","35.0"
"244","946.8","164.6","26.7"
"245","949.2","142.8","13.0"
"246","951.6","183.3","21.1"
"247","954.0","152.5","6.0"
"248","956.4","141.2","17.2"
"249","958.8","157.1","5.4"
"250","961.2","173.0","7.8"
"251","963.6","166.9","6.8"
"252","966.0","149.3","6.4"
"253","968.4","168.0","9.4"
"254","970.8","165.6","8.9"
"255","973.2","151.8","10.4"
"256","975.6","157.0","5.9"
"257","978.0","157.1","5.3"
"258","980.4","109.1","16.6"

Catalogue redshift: 0.59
